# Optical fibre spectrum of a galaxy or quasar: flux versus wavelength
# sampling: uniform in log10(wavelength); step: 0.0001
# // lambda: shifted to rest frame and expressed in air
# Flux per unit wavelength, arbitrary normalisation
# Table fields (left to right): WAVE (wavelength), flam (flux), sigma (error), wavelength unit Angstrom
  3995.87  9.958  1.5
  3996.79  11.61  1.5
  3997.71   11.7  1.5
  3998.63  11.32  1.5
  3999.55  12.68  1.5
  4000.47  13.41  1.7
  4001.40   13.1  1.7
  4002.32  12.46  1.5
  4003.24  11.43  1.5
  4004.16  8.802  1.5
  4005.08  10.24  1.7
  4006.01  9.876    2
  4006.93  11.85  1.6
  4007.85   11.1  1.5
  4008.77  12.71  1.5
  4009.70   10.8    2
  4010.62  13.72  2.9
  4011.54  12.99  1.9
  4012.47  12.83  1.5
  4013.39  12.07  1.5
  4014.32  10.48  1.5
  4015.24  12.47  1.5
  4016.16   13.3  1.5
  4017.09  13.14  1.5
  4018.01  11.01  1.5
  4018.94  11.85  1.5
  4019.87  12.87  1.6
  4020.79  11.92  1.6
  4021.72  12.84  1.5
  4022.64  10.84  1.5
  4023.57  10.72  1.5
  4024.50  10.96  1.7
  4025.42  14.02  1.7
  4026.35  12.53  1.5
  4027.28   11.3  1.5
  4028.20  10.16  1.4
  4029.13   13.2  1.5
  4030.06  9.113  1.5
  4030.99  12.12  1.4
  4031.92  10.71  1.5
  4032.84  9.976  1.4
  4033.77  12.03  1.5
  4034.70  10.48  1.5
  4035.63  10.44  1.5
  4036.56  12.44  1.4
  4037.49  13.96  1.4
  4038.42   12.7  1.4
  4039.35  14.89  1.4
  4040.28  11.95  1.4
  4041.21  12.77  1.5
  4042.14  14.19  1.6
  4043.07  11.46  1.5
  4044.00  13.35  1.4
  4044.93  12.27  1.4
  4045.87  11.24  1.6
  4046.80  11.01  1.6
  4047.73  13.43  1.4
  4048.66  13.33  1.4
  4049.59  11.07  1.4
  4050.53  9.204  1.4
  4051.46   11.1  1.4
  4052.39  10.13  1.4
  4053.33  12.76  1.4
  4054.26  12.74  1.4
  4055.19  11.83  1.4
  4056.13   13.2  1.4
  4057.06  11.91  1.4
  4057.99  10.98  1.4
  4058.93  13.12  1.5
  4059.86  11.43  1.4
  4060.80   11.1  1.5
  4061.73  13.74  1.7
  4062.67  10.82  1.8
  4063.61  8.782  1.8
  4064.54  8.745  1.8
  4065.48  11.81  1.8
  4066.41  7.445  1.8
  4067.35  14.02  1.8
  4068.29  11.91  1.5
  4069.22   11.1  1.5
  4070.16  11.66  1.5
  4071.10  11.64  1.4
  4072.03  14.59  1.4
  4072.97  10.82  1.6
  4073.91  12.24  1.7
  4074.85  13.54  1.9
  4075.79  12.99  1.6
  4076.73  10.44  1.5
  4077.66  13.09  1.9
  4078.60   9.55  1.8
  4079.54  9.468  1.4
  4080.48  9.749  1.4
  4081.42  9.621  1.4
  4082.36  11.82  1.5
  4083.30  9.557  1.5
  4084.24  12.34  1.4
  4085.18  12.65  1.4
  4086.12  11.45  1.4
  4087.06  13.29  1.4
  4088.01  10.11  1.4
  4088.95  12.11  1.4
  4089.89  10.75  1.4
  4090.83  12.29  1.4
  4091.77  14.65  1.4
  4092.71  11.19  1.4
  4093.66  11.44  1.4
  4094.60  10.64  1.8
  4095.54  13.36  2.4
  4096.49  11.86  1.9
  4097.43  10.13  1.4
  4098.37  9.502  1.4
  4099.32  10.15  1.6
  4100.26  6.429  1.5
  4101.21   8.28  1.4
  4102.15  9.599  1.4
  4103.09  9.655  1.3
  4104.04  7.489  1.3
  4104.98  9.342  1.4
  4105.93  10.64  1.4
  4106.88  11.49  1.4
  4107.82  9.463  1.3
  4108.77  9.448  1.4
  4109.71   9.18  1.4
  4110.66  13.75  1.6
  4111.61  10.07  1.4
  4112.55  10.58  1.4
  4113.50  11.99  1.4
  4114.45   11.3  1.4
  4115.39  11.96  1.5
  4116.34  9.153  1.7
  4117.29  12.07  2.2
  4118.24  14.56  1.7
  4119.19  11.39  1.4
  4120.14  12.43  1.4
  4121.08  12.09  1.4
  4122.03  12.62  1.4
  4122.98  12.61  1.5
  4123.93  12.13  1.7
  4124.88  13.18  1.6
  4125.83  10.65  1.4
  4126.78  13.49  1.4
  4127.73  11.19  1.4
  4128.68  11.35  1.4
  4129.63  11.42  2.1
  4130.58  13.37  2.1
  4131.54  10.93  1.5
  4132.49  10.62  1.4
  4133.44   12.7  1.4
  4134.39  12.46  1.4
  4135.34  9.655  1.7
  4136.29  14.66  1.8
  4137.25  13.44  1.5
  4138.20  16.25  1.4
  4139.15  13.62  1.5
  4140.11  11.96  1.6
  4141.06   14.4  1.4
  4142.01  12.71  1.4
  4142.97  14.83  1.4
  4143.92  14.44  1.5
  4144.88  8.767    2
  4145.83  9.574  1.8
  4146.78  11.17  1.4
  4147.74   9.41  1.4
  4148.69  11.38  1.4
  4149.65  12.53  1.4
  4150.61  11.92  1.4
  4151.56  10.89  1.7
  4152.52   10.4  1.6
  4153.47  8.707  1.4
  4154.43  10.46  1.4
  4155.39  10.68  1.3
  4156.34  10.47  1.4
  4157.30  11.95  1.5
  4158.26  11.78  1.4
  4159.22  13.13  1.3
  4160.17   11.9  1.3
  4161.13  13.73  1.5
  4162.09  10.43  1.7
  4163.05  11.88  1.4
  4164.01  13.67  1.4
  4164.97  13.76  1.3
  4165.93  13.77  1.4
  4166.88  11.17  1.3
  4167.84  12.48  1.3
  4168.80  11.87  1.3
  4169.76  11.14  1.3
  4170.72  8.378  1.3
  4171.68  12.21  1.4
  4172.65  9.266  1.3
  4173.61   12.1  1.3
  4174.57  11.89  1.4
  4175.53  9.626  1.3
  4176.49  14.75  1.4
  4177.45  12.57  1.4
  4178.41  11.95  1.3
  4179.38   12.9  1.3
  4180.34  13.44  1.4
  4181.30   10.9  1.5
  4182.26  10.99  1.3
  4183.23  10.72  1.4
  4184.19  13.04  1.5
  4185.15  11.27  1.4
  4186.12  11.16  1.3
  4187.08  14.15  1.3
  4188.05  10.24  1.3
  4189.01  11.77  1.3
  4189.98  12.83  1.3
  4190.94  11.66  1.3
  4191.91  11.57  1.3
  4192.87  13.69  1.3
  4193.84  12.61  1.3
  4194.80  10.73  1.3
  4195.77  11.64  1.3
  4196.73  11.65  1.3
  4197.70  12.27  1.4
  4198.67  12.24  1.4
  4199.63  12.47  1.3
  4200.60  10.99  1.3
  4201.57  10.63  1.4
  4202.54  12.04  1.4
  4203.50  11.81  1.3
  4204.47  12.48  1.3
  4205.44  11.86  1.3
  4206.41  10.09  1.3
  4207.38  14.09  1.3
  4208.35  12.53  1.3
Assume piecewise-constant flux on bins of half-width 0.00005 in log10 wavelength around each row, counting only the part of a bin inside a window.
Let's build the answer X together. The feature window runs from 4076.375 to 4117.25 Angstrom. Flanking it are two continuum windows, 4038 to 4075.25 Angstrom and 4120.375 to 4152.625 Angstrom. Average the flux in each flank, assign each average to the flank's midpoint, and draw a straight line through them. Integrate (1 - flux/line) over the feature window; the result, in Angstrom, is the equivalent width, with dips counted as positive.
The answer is 4.4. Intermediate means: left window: 11.9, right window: 12.2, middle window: 10.7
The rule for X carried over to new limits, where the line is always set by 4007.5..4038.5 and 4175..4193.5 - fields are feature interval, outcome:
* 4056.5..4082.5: 1.2 Angstrom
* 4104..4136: 1.4 Angstrom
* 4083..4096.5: 0.1 Angstrom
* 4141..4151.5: 0.2 Angstrom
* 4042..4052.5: 0.1 Angstrom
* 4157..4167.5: -0.4 Angstrom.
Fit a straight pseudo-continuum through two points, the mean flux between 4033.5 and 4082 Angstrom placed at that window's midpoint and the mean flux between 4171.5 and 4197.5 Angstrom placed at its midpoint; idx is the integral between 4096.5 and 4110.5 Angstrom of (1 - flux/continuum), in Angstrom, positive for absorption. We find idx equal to 2.7 Angstrom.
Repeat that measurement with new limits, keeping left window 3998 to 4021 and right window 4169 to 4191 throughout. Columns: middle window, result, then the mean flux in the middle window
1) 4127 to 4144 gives -1.4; 12.8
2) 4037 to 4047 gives -0.7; 12.7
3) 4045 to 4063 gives 0.1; 11.8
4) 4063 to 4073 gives 0.6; 11.2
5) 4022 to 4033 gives 0.5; 11.4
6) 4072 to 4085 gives 0.6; 11.3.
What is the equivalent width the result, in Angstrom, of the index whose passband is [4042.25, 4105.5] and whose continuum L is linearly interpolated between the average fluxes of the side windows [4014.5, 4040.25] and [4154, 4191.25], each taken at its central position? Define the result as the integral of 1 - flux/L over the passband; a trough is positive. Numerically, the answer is 3.3 Angstrom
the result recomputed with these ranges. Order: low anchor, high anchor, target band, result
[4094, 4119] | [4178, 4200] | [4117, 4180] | -4.29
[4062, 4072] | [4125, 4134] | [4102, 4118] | 1.47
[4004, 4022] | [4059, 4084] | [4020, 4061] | -1.10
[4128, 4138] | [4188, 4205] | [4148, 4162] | 0.81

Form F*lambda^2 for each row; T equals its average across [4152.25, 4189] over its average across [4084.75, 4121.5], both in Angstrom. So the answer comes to 1.10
